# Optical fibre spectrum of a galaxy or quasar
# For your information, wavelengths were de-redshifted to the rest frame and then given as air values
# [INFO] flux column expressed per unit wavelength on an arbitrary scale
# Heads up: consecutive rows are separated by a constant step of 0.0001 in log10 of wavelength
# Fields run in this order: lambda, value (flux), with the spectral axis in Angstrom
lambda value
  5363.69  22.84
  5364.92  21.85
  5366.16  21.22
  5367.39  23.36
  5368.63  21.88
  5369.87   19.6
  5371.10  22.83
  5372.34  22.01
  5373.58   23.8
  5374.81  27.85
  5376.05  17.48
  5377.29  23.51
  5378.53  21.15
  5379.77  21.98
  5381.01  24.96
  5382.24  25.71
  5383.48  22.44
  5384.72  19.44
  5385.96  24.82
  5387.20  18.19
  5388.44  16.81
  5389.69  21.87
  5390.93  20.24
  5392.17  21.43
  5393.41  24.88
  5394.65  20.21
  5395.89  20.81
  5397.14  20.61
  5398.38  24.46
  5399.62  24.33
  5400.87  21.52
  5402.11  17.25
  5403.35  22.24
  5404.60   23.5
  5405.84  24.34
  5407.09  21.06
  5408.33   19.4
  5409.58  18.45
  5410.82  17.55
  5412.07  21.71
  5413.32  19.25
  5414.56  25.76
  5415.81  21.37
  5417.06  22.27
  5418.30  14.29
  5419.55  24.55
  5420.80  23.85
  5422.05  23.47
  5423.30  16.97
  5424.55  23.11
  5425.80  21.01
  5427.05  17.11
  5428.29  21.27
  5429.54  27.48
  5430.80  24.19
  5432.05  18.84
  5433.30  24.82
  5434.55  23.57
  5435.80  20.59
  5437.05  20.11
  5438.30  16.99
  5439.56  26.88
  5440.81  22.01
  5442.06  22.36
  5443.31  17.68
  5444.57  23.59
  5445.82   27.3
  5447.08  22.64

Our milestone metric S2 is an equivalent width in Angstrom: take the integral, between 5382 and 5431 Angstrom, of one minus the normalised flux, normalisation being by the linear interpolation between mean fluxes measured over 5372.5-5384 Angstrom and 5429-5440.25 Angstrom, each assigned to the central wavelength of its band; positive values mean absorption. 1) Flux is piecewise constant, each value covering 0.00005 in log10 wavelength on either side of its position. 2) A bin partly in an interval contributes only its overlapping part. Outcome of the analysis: 3.1 Angstrom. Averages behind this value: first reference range 23.2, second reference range 22.6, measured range 21.4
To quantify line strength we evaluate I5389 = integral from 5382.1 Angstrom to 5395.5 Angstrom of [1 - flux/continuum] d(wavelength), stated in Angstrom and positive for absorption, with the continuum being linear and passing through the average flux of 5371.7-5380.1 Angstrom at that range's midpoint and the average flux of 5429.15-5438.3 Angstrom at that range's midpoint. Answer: 0.71 Angstrom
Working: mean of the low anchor 22.5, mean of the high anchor 22.3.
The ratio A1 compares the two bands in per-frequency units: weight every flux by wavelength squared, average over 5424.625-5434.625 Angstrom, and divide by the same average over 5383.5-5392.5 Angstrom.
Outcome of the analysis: 1.10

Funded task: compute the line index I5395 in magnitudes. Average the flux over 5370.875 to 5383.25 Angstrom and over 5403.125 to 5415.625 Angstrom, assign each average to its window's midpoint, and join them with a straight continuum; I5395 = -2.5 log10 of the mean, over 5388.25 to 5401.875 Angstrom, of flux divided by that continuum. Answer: 0.025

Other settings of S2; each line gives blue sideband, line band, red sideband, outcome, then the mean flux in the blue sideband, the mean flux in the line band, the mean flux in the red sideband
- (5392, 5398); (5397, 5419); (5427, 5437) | 0.9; 21.7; 21.1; 22.4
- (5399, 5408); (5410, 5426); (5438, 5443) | 0.6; 22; 21.1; 22.1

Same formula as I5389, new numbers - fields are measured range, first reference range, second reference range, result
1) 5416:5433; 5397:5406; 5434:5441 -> 0.3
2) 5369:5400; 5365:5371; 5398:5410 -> -0.5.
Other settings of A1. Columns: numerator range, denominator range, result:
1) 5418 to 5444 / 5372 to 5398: 1.00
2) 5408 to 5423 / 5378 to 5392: 0.98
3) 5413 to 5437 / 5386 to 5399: 1.04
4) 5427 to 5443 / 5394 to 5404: 1.05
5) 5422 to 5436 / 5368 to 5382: 0.99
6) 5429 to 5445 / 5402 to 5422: 1.06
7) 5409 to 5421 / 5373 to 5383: 0.91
